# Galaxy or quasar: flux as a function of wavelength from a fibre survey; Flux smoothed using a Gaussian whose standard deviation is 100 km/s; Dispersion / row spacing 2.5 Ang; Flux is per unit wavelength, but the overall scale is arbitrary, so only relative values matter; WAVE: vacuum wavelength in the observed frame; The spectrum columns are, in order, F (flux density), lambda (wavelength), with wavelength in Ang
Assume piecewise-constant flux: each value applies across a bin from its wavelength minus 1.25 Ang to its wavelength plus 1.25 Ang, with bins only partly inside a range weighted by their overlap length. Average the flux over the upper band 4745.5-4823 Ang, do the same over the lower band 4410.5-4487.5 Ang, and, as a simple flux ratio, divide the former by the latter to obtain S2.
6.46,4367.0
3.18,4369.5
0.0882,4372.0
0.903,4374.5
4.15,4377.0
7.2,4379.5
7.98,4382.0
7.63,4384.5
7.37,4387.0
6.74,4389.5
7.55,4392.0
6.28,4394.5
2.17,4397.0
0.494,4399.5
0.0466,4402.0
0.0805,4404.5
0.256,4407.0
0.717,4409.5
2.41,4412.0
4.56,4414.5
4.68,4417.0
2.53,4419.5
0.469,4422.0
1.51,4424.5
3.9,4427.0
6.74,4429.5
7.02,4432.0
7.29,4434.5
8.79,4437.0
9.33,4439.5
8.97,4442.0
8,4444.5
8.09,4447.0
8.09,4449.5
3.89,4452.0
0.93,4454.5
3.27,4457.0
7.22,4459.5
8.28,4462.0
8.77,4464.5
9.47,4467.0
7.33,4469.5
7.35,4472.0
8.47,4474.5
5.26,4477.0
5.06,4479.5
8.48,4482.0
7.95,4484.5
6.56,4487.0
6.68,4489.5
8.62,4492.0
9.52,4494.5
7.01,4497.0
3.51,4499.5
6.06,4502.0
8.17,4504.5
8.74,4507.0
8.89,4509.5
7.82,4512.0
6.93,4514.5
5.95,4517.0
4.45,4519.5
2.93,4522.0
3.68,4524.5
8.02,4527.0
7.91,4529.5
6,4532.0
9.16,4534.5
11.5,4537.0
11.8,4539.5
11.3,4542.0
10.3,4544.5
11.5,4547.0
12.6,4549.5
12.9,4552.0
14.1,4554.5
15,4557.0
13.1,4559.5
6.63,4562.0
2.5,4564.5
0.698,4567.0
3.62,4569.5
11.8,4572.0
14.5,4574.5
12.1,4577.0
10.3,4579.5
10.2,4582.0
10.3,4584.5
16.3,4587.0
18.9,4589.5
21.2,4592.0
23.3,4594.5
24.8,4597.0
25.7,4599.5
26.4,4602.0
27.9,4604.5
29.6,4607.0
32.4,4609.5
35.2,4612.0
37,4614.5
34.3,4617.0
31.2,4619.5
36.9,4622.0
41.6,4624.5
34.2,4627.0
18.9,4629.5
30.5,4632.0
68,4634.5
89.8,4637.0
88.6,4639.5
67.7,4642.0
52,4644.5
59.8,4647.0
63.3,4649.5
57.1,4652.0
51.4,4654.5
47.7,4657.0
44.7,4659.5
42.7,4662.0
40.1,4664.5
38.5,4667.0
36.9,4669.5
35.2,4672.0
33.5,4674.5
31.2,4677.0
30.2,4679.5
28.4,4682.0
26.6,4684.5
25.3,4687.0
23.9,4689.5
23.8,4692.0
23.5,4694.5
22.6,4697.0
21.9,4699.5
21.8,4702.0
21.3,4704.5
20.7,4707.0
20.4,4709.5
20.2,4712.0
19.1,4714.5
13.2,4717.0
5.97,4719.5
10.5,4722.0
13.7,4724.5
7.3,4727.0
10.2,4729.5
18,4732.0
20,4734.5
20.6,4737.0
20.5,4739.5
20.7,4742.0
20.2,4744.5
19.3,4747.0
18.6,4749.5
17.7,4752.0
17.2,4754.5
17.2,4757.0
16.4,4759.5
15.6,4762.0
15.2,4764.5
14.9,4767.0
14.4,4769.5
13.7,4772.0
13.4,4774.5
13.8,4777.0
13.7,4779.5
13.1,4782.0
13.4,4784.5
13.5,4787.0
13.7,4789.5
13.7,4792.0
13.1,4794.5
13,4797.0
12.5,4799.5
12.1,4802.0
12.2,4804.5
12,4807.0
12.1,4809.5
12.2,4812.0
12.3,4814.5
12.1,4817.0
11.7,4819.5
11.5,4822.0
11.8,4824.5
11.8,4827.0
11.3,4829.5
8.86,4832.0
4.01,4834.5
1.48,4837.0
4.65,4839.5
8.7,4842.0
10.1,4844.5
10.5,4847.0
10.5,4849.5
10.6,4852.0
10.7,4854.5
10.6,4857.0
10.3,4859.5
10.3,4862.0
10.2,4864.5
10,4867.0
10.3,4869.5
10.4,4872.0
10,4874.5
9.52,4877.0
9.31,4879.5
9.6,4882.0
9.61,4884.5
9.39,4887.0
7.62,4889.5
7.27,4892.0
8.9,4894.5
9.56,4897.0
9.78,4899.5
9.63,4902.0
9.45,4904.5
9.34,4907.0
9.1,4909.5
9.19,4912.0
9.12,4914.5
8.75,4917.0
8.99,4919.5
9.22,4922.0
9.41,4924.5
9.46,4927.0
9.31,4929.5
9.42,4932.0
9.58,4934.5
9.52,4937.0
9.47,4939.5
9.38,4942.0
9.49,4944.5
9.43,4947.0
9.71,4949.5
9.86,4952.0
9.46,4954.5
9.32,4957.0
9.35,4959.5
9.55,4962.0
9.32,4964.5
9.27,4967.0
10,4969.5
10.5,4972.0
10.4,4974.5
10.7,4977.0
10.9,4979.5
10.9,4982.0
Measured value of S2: 2.30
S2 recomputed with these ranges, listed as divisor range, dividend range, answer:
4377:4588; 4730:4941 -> 1.66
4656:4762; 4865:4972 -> 0.40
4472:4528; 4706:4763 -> 2.46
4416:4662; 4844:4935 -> 0.53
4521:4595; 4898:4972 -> 0.88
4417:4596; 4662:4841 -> 2.09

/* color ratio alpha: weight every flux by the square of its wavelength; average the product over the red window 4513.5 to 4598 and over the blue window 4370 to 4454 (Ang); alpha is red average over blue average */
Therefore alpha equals 2.45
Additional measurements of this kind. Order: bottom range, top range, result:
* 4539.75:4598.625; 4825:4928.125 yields 0.83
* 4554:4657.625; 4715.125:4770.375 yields 0.53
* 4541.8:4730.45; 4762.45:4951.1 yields 0.42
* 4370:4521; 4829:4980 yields 1.99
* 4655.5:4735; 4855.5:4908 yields 0.41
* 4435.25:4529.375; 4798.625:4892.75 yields 1.68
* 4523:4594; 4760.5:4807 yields 1.39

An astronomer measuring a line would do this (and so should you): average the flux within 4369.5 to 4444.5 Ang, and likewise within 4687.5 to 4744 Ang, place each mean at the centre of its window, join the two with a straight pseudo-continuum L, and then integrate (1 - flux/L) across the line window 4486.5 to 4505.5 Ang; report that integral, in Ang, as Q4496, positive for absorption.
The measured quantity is 3.2 Ang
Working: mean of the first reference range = 4.45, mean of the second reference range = 18.3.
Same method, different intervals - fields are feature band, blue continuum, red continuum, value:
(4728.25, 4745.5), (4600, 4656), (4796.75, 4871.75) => 5.4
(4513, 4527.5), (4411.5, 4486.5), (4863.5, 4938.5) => 3.1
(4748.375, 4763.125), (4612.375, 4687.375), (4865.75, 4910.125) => 6.0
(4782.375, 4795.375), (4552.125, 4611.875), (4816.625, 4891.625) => -2.7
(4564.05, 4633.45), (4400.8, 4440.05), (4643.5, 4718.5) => 5.8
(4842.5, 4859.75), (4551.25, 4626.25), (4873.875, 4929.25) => 0.9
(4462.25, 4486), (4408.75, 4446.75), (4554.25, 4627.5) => 4.9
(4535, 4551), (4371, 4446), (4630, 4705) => 8.3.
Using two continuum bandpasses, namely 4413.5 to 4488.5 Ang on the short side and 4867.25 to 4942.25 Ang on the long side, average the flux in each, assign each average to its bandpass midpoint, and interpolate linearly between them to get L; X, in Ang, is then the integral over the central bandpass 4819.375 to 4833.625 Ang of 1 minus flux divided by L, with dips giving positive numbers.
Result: -3.4 Ang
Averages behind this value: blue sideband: 6.28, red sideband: 9.33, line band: 10.9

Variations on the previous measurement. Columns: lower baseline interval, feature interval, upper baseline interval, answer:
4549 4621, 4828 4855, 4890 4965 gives 7.7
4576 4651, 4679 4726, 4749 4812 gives 8.1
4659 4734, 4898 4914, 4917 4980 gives 3.5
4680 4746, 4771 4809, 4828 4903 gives 2.9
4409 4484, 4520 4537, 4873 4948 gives -0.1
